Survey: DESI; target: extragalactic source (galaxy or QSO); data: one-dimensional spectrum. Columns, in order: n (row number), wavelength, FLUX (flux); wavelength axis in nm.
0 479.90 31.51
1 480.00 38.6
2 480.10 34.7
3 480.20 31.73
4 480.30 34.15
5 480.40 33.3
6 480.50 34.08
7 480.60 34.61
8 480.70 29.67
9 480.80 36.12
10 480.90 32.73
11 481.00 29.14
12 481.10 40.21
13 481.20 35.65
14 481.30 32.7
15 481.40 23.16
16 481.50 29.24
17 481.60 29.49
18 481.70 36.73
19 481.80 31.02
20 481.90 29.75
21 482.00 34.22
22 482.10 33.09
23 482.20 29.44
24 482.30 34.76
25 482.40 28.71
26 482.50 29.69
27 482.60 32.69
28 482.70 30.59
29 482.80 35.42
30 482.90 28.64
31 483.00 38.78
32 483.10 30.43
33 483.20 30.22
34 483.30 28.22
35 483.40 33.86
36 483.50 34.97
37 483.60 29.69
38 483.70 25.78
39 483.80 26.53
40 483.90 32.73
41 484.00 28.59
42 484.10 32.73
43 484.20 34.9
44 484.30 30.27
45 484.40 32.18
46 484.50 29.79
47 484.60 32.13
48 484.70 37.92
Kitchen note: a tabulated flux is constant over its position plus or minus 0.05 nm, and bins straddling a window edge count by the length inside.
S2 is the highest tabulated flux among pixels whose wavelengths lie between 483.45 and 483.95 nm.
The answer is 34.97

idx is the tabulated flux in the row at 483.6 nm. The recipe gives 29.69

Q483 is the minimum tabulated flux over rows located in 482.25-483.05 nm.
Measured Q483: 28.64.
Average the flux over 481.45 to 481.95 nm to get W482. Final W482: 31.2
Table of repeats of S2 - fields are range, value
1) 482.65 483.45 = 38.78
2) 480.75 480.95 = 36.12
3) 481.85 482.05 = 34.22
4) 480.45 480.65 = 34.61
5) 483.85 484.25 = 34.9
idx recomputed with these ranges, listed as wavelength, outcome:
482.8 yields 35.42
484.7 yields 37.92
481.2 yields 35.65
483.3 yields 28.22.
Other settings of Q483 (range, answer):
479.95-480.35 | 31.73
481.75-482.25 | 29.44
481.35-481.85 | 23.16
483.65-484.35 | 25.78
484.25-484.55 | 29.79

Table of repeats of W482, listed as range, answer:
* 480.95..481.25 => 35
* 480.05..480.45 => 33.5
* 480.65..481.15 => 33.6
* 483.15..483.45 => 30.8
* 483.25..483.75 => 30.5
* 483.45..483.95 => 29.9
